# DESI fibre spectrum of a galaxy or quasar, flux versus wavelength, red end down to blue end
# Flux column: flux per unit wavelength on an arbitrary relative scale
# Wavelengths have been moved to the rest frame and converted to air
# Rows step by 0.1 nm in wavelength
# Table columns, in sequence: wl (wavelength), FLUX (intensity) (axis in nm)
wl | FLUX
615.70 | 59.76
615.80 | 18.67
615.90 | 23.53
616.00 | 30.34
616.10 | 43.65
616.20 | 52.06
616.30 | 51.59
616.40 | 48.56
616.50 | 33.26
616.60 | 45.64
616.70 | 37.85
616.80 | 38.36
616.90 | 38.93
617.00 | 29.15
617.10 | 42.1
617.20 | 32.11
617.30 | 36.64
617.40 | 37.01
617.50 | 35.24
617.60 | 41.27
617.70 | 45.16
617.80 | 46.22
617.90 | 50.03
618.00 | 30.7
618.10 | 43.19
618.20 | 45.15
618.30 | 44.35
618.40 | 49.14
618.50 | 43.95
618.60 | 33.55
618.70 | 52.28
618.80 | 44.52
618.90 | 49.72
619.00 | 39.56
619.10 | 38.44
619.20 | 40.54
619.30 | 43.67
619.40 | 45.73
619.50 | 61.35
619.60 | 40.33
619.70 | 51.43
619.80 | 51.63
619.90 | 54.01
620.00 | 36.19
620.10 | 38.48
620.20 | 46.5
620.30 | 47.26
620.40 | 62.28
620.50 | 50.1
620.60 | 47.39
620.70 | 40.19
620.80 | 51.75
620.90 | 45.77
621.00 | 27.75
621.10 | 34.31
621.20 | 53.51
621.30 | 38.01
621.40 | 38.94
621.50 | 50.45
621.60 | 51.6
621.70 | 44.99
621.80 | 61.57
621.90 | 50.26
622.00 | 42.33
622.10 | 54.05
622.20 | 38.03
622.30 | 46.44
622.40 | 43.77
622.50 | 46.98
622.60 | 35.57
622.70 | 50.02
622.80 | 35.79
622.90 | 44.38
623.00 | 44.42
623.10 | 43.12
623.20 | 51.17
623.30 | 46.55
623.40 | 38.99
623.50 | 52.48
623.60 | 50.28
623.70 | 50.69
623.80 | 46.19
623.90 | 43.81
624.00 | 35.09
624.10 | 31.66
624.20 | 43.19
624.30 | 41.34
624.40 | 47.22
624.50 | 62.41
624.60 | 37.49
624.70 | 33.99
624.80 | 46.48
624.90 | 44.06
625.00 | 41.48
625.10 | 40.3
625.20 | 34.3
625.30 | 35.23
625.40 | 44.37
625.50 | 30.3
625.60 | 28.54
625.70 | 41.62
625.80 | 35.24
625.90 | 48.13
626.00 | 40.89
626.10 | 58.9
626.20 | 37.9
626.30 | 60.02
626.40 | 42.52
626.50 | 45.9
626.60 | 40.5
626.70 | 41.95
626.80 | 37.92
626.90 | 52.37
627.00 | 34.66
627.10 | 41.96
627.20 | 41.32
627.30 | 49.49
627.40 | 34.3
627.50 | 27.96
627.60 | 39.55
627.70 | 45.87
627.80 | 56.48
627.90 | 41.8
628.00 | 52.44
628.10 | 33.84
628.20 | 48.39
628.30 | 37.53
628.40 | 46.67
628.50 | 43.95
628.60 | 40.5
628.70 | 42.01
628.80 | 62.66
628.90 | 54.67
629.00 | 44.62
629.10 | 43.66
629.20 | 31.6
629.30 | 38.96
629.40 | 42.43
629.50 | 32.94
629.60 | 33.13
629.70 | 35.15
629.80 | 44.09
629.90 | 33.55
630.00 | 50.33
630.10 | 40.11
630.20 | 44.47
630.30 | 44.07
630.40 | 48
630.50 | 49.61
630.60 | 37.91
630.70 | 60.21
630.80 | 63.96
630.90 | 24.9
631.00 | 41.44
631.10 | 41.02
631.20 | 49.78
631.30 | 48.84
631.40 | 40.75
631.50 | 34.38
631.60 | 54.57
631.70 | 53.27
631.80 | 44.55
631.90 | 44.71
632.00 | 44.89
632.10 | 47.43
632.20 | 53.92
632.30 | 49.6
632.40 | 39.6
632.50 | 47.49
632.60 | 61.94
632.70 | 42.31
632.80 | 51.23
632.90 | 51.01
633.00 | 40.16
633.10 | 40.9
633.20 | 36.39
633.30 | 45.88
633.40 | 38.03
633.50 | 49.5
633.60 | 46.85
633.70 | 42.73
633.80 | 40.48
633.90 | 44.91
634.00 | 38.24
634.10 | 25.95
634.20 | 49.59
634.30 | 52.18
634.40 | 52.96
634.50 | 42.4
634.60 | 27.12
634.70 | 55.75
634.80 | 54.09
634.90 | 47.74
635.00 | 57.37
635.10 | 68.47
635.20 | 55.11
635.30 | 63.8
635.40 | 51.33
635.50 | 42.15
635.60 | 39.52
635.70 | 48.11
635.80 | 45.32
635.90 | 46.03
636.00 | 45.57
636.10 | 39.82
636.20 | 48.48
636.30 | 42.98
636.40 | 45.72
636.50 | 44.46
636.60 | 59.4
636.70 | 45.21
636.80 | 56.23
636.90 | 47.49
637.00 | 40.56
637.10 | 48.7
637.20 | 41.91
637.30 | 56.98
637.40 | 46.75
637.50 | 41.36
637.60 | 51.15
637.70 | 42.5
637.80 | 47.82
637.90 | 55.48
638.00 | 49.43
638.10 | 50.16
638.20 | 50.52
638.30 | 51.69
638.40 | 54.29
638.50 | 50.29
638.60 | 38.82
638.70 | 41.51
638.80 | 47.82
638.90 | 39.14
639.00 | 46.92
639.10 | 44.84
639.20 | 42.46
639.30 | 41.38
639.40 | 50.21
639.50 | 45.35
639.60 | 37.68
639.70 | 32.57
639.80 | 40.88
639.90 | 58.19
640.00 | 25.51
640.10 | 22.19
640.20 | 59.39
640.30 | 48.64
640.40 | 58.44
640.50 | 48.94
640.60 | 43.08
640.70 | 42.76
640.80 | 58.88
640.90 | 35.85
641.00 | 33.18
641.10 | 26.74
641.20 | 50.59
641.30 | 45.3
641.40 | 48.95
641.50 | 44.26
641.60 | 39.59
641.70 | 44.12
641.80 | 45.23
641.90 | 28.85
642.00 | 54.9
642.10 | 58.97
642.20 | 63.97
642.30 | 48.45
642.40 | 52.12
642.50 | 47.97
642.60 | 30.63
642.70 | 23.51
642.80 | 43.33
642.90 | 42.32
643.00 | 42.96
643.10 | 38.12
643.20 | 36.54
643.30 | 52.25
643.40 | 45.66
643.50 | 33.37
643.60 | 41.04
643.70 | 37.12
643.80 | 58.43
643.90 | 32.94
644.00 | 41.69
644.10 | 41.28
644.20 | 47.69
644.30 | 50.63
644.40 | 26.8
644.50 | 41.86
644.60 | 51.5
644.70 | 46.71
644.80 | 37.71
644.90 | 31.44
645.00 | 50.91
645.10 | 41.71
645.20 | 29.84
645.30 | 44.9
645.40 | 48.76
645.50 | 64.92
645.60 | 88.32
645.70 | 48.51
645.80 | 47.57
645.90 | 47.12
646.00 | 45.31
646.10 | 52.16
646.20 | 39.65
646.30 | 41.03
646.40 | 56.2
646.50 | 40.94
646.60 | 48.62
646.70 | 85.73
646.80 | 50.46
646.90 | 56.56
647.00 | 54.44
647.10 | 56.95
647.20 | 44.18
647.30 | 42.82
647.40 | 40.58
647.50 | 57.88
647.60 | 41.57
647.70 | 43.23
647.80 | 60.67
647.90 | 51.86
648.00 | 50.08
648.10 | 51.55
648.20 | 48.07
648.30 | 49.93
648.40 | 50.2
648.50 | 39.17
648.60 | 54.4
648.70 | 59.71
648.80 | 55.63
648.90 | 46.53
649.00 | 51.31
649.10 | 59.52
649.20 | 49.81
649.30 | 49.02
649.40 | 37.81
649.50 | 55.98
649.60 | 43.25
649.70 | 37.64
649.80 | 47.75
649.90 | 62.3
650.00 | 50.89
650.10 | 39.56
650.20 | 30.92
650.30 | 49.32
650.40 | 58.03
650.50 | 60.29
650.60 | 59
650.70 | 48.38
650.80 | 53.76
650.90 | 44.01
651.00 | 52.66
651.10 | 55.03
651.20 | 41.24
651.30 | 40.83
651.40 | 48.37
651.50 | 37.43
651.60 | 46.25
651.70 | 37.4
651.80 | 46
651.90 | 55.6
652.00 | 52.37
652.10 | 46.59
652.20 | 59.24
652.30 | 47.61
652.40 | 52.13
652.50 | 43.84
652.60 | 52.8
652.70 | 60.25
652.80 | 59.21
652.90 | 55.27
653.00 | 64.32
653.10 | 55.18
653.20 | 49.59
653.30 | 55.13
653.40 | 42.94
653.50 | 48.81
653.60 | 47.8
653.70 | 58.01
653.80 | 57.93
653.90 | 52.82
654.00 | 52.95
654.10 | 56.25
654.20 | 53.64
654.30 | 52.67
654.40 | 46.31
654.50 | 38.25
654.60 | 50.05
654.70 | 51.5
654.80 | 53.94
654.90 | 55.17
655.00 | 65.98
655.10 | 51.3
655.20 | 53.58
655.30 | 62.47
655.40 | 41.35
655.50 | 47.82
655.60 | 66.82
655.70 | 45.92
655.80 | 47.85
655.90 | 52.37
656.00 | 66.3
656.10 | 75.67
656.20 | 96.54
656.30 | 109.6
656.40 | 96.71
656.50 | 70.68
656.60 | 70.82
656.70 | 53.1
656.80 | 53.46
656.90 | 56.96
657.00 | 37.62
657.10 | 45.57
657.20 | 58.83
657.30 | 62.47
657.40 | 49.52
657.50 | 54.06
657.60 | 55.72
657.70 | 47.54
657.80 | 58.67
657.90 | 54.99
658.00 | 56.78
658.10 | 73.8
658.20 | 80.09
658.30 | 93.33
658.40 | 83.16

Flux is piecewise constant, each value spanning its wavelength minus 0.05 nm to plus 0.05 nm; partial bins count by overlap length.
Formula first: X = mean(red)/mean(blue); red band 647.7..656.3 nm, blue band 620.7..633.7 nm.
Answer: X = 1.19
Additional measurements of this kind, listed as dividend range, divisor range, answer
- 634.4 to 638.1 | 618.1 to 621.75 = 1.07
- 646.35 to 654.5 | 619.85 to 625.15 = 1.13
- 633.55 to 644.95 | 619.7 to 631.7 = 1.03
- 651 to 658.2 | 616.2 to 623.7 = 1.25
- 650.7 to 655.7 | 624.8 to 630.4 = 1.22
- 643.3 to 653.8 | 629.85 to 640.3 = 1.06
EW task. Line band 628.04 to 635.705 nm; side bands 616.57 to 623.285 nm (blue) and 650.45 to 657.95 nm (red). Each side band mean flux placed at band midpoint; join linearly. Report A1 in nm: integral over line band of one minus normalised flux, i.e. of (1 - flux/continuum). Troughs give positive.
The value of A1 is 0.39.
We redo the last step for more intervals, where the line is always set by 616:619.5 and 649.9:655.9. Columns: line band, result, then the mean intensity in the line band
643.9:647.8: 0.10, 48.1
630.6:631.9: -0.01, 46.1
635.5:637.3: 0.02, 46.4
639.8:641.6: 0.15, 44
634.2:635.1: -0.07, 49.8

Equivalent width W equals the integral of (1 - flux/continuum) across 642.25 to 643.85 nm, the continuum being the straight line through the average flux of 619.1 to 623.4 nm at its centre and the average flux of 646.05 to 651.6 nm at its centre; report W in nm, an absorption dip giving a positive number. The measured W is 0.22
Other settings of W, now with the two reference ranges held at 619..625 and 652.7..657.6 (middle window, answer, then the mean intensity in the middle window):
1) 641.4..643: 0.242 nm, 44.6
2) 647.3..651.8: 0.532 nm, 48.7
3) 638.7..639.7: 0.159 nm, 43.3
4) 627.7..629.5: 0.117 nm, 44.5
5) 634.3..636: 0.008 nm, 49.8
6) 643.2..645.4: 0.461 nm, 42.2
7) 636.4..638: 0.076 nm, 48.3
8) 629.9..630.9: 0.031 nm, 46.8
